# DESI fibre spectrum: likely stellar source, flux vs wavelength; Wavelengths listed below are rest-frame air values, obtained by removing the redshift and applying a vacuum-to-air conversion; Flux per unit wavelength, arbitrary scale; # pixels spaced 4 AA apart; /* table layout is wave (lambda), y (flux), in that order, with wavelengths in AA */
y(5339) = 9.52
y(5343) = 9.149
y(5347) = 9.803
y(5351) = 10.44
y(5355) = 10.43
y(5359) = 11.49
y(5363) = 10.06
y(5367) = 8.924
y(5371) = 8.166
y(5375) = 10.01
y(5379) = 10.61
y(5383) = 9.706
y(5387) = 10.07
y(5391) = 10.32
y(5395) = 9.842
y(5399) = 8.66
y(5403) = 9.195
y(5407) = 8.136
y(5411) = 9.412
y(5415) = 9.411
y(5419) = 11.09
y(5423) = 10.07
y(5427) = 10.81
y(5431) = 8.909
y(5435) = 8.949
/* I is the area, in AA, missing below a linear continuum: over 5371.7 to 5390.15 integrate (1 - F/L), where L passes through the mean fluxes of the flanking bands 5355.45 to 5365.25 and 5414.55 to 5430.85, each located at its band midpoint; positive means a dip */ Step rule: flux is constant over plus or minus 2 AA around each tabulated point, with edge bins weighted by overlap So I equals 1.0 AA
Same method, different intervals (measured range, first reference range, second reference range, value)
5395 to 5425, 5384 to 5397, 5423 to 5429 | 2.56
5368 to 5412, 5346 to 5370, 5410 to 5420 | 2.43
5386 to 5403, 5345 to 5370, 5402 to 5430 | 0.39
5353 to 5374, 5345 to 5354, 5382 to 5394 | 0.61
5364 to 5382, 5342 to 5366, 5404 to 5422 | 0.93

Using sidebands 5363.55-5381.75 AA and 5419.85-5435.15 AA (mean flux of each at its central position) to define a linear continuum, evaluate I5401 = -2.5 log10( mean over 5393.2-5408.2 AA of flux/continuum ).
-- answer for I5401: 0.08 mag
